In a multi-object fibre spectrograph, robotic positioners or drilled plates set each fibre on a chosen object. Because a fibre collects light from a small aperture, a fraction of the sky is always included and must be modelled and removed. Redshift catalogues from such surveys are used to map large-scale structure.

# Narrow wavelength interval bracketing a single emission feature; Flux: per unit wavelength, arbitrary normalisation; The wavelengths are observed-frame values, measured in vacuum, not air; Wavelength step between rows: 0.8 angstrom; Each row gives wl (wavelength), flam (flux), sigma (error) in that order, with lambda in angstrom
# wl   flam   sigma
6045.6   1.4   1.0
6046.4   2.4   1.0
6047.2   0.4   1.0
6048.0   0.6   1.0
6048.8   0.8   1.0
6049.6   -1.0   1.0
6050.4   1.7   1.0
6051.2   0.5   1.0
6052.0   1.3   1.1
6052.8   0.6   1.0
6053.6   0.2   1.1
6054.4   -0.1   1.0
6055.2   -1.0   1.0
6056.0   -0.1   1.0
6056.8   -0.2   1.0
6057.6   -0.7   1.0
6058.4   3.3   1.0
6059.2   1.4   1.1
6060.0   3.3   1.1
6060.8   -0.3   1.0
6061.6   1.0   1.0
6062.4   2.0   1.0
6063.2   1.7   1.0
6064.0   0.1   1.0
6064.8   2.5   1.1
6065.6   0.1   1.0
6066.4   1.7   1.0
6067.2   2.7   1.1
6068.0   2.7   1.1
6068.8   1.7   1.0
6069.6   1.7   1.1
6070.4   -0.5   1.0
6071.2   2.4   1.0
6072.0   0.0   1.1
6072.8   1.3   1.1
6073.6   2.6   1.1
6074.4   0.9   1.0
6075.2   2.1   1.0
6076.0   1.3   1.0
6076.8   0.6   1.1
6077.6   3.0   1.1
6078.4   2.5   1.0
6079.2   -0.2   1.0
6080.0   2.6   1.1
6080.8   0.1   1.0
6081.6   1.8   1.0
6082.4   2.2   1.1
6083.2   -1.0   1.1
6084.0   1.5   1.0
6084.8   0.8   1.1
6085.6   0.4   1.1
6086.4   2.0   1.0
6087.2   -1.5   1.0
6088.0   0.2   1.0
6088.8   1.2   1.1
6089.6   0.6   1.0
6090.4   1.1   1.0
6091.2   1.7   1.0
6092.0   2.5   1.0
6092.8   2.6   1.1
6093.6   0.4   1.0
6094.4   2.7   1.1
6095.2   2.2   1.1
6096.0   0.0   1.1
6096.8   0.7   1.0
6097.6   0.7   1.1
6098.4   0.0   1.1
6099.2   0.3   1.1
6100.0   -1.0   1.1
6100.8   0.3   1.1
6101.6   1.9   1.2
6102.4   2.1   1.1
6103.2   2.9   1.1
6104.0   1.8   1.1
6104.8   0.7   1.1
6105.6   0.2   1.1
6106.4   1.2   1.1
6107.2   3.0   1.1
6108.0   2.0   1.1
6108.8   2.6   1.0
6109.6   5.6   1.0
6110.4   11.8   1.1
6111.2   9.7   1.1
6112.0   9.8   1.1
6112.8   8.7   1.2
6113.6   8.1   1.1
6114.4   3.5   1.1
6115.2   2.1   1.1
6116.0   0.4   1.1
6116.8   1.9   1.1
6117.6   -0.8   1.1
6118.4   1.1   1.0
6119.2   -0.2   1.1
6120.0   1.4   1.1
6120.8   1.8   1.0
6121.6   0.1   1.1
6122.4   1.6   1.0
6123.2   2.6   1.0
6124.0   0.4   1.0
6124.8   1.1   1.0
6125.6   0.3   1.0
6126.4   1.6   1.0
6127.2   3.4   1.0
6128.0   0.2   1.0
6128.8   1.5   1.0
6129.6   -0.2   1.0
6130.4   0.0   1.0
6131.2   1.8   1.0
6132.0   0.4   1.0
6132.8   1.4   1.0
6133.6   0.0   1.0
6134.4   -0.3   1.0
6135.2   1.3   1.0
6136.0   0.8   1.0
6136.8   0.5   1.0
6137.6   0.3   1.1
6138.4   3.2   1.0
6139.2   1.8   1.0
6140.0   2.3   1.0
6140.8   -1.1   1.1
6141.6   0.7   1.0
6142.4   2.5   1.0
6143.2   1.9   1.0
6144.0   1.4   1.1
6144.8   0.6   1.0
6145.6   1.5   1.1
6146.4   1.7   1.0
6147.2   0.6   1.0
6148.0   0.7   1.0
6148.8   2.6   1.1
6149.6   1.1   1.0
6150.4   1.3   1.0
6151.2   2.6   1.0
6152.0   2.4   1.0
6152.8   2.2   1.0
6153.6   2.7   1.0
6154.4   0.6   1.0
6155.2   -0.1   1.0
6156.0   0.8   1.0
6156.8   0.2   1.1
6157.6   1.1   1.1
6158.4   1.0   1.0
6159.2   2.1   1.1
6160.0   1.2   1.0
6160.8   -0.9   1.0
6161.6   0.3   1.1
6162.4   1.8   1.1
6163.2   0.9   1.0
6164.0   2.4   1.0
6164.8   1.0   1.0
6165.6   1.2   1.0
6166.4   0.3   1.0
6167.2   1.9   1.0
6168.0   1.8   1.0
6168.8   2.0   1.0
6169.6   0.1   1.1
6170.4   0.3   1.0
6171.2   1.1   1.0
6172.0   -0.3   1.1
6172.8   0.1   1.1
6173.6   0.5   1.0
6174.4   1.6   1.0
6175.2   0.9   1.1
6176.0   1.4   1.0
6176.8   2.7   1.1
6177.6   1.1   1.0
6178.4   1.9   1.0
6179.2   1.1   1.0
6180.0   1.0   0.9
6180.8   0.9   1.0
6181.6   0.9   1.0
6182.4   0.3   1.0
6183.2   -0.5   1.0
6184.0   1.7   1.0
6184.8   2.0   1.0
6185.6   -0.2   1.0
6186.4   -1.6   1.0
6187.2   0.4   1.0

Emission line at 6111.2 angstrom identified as H-gamma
